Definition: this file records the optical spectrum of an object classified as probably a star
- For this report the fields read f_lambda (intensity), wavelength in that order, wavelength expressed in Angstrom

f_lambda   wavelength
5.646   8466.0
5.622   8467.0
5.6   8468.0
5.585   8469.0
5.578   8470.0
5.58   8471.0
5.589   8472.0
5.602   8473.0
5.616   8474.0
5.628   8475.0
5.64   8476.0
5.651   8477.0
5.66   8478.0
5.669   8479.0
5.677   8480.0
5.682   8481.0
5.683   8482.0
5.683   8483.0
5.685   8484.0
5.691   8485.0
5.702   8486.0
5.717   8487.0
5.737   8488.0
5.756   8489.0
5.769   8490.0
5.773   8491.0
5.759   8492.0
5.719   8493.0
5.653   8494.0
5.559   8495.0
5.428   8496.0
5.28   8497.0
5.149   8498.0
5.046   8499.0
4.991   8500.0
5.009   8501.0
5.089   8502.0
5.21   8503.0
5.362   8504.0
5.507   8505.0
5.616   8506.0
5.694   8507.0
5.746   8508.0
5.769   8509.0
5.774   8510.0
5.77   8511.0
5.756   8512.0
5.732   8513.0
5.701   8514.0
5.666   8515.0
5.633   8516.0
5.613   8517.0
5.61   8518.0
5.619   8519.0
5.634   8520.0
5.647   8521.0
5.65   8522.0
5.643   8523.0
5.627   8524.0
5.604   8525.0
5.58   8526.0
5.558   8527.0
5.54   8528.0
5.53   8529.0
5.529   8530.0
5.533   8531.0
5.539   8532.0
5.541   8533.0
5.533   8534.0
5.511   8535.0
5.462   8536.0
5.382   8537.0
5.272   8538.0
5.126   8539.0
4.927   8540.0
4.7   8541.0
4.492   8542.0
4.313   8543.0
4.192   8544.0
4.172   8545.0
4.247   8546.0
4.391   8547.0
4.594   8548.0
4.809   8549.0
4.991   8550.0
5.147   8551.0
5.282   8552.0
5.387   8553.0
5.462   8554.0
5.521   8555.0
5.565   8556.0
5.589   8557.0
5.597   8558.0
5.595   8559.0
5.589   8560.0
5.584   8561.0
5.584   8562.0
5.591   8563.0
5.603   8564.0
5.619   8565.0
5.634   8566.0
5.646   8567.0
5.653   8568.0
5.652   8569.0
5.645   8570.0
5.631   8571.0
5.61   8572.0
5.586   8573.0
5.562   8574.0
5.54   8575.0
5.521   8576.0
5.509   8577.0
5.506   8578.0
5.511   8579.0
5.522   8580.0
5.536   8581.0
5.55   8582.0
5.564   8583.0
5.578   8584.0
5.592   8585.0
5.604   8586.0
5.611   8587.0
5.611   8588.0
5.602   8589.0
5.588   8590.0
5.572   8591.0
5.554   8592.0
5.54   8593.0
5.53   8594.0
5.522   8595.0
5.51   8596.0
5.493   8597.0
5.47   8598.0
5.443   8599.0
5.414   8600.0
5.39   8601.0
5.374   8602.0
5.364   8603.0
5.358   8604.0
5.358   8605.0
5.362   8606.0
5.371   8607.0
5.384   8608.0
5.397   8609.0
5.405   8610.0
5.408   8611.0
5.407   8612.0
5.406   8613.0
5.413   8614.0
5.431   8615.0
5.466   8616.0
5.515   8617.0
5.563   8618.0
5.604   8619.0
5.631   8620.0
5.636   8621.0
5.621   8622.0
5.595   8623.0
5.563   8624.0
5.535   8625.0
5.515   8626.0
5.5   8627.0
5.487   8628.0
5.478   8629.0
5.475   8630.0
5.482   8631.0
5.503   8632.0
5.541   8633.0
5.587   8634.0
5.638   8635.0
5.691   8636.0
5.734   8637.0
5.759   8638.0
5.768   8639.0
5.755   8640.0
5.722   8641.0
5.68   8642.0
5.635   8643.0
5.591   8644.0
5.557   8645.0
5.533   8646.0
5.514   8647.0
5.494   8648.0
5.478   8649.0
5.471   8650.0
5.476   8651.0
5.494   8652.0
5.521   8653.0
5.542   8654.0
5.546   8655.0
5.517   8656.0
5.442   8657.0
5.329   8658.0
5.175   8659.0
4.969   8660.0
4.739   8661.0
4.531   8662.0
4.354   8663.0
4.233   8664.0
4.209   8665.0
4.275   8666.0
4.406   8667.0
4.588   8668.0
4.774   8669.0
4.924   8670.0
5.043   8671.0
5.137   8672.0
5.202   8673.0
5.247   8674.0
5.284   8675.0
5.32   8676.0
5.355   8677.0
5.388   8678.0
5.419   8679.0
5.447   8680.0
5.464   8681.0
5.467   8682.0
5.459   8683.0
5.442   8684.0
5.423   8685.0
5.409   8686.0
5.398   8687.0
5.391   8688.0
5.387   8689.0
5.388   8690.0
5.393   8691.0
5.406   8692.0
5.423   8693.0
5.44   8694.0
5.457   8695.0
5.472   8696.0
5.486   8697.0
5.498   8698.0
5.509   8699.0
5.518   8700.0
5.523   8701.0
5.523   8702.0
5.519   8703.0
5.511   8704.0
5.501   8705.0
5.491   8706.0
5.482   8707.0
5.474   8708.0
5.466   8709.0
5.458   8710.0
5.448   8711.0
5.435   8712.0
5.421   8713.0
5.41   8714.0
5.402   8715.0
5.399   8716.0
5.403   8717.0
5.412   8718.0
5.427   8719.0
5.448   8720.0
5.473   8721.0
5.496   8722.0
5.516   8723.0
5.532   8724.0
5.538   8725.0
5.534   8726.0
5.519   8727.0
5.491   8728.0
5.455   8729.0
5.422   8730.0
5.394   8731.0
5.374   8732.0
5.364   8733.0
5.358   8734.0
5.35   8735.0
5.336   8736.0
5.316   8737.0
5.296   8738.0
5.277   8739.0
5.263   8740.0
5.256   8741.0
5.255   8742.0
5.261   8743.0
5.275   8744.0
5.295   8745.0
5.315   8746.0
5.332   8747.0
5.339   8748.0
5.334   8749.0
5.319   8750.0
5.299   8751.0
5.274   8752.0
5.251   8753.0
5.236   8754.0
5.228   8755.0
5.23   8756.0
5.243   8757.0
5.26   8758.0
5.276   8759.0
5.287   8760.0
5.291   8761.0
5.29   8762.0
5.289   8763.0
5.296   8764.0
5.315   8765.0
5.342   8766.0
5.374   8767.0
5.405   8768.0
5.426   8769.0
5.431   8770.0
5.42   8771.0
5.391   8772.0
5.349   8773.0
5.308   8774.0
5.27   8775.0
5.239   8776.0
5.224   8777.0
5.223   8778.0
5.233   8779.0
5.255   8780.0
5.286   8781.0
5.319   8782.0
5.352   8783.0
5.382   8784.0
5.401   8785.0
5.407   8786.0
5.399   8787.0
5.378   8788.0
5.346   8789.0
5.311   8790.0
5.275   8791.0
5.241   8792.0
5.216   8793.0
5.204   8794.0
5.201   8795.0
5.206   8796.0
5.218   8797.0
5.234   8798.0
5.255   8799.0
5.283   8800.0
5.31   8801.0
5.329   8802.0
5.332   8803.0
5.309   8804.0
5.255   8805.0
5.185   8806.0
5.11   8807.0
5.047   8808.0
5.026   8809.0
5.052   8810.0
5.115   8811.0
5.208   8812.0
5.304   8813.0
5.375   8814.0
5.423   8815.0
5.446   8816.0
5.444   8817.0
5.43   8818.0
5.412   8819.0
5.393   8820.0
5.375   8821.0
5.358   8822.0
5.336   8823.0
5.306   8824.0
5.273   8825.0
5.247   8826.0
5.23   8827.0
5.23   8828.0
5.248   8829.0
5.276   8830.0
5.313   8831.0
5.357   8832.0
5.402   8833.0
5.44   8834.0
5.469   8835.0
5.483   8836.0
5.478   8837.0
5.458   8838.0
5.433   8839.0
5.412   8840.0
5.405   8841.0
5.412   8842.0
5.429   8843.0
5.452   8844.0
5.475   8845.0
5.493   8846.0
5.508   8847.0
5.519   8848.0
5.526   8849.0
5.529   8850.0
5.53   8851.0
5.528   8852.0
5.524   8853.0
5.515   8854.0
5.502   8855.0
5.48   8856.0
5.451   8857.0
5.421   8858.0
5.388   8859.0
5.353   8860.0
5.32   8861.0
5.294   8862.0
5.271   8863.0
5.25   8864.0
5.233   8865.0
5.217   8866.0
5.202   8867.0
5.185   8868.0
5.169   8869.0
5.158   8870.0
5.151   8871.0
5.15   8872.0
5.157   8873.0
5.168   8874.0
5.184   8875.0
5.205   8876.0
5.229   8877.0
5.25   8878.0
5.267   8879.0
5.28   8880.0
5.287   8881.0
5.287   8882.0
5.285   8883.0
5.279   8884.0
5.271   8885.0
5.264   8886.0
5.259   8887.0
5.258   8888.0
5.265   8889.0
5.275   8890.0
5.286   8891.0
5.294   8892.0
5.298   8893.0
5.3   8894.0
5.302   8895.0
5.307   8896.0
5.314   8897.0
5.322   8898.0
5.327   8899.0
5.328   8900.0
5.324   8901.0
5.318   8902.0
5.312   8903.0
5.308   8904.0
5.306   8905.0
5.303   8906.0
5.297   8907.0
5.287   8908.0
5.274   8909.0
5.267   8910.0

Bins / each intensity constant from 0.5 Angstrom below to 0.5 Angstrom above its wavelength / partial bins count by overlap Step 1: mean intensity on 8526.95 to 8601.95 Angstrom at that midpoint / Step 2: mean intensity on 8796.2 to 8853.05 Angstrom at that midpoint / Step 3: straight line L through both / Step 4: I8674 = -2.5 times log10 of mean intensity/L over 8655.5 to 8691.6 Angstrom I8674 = 0.05 mag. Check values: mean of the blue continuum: 5.38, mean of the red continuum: 5.35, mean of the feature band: 5.11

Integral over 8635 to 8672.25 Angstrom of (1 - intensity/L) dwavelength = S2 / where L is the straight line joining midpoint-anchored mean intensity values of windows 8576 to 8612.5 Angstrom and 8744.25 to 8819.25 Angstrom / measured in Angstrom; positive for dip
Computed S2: 1.3 Angstrom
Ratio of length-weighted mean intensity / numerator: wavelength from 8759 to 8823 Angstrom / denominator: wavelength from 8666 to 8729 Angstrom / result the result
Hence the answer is 0.99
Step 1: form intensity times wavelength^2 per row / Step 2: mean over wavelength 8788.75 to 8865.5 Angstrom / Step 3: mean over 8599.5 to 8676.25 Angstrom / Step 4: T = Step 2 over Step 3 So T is 1.04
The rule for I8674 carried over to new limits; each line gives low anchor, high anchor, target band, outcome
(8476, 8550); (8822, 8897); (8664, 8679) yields 0.09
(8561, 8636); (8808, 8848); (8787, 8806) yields 0.02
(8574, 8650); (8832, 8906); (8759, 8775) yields 0.01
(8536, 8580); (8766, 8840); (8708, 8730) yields -0.03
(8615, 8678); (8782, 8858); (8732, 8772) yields 0.01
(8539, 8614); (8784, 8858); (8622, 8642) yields -0.05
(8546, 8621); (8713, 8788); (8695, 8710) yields -0.02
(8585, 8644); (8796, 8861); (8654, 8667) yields 0.13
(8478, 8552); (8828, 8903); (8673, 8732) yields -0.02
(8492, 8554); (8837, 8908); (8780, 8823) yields 0.01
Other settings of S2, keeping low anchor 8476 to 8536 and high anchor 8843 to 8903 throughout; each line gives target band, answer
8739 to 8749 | 0.2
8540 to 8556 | 2.1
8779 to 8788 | 0.1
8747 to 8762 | 0.4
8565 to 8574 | -0.2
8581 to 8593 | -0.1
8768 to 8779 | 0.1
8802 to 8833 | 0.5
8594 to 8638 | 0.1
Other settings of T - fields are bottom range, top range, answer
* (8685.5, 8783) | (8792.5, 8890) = 1.01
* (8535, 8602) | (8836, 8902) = 1.07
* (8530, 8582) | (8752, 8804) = 1.05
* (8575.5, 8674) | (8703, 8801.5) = 1.02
